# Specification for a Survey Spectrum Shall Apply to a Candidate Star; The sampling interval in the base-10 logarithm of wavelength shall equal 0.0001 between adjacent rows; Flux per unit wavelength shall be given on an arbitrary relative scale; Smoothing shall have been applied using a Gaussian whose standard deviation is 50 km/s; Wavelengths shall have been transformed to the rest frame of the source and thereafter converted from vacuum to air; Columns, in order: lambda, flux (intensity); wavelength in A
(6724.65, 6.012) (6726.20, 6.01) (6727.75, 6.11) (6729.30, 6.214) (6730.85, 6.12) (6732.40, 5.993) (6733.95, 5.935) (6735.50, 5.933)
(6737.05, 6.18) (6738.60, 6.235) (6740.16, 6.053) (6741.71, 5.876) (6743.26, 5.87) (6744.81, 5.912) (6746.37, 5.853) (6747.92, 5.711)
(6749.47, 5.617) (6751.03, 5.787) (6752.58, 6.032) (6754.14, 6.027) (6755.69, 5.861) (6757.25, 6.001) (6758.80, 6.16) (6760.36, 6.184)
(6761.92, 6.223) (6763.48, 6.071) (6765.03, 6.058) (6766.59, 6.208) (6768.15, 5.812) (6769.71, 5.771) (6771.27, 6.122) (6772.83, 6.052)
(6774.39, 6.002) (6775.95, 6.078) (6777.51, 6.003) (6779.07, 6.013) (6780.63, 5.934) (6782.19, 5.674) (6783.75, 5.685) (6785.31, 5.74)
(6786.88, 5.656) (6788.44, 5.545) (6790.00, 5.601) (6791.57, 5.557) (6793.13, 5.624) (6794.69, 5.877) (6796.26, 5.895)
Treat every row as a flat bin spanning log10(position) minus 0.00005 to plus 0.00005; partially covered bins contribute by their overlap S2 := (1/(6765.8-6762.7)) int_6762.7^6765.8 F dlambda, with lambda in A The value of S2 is 6.08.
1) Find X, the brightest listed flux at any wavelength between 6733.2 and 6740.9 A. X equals 6.235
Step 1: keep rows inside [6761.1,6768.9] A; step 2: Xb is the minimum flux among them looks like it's 5.812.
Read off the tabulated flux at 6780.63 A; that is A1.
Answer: 5.934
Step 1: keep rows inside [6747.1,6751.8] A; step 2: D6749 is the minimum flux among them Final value 5.617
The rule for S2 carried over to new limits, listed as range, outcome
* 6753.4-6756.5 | 5.95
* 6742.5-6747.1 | 5.87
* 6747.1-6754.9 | 5.84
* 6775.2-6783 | 5.94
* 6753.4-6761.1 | 6.05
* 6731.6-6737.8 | 6.01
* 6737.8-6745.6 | 5.99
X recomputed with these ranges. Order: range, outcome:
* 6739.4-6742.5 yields 6.053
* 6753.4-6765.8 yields 6.223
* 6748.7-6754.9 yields 6.032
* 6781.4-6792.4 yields 5.74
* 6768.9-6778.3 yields 6.122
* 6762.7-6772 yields 6.208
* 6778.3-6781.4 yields 6.013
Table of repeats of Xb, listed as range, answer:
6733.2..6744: 5.87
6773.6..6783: 5.674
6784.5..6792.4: 5.545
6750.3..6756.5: 5.787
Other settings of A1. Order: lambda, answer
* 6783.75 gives 5.685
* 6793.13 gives 5.624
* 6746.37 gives 5.853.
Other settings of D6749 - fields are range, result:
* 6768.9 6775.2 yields 5.771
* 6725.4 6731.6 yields 6.01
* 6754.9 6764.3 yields 5.861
